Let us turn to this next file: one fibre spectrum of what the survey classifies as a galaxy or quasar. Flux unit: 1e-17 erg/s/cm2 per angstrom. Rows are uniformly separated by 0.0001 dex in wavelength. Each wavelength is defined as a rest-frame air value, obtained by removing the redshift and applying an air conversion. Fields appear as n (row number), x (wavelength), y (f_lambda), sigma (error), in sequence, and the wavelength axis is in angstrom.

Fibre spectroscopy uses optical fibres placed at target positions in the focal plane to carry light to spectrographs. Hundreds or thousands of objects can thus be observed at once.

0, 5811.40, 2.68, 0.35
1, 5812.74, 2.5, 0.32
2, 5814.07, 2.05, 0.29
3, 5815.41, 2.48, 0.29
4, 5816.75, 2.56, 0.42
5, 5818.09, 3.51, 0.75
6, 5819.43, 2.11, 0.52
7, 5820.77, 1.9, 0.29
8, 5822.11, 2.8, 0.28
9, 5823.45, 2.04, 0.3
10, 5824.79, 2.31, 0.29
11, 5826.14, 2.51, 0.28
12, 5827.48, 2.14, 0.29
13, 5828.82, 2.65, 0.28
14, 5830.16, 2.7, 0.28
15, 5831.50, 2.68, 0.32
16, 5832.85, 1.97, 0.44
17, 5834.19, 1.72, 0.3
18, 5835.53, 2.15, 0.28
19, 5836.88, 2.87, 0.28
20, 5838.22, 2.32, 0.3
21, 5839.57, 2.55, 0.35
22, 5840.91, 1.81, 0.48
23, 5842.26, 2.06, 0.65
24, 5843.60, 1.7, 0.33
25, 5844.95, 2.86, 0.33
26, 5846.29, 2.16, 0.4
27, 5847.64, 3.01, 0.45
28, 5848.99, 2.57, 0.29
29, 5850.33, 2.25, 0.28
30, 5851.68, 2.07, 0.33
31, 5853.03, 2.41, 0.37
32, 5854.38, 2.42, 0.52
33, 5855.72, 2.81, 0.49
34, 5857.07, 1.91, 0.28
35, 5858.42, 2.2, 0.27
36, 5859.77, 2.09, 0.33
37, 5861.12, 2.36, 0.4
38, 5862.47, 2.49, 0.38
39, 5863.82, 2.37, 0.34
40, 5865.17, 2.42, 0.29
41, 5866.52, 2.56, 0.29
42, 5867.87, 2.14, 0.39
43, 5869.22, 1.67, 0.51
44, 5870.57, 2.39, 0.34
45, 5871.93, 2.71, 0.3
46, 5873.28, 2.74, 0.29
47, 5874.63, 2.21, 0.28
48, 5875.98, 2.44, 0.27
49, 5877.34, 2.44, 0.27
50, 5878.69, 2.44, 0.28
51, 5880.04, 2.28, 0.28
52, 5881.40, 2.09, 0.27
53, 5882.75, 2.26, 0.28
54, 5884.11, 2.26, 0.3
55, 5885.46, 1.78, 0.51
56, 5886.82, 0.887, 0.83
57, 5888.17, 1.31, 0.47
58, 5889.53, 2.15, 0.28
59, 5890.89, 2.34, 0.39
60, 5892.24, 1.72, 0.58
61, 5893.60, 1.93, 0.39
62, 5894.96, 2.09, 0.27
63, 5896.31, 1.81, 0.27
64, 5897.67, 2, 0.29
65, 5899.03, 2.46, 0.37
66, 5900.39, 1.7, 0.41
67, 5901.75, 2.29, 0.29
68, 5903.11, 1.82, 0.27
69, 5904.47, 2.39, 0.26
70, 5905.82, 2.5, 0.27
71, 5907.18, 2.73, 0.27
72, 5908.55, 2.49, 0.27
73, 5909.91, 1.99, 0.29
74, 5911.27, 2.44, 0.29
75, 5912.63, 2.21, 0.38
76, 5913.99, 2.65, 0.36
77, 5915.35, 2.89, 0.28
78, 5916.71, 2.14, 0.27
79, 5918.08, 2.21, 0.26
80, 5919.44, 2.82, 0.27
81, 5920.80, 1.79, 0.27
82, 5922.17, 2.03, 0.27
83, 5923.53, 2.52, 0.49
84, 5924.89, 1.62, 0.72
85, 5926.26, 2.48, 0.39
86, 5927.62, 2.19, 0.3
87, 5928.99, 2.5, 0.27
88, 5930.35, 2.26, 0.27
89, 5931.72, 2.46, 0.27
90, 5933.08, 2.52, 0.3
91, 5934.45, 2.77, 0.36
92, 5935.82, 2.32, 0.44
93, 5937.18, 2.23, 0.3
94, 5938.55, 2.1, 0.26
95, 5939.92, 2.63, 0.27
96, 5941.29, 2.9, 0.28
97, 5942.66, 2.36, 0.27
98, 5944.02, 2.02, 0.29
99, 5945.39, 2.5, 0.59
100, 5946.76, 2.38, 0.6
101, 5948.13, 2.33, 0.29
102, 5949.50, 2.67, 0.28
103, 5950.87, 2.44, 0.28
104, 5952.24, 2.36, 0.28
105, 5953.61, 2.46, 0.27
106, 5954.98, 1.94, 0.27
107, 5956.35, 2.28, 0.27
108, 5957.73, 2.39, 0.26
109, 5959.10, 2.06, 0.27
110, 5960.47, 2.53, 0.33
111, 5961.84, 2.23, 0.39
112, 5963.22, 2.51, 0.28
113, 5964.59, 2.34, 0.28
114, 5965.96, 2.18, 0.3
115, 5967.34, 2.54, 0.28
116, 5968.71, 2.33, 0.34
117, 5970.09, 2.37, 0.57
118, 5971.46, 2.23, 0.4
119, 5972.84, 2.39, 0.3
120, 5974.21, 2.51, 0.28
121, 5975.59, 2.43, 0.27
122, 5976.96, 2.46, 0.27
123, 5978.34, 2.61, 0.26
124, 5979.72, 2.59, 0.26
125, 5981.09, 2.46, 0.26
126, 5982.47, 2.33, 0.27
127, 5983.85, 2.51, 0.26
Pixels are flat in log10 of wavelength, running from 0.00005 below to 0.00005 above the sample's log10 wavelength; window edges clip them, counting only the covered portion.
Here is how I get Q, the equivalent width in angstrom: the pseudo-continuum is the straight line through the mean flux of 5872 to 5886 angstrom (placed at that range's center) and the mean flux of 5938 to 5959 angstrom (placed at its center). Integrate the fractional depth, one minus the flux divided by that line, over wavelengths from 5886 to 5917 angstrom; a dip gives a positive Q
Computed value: 2.8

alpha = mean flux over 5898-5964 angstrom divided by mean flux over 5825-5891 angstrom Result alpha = 1.03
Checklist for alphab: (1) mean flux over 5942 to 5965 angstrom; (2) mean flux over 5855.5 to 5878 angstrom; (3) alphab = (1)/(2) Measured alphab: 1.00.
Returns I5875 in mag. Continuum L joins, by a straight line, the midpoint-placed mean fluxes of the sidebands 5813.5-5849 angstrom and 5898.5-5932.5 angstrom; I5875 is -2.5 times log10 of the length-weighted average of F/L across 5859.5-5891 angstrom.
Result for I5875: 0.07 mag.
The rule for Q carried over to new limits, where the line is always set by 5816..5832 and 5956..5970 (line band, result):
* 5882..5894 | 2.8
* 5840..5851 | 0.7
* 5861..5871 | 0.6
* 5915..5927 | 0.6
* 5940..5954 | -0.5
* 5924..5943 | -0.1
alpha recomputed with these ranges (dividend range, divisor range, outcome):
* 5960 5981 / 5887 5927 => 1.11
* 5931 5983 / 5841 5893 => 1.08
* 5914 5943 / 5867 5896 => 1.13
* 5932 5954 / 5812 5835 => 1.02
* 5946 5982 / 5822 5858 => 1.02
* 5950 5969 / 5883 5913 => 1.13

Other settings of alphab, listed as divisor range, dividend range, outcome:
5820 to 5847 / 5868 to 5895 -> 0.92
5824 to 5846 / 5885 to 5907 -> 0.85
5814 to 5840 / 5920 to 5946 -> 0.97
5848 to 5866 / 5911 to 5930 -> 0.99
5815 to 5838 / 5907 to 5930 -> 0.96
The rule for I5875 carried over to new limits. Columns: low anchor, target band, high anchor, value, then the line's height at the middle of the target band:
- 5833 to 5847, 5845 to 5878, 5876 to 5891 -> -0.12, 2.12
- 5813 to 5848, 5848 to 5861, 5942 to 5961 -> 0.02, 2.36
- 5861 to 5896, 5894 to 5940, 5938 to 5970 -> -0.01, 2.27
